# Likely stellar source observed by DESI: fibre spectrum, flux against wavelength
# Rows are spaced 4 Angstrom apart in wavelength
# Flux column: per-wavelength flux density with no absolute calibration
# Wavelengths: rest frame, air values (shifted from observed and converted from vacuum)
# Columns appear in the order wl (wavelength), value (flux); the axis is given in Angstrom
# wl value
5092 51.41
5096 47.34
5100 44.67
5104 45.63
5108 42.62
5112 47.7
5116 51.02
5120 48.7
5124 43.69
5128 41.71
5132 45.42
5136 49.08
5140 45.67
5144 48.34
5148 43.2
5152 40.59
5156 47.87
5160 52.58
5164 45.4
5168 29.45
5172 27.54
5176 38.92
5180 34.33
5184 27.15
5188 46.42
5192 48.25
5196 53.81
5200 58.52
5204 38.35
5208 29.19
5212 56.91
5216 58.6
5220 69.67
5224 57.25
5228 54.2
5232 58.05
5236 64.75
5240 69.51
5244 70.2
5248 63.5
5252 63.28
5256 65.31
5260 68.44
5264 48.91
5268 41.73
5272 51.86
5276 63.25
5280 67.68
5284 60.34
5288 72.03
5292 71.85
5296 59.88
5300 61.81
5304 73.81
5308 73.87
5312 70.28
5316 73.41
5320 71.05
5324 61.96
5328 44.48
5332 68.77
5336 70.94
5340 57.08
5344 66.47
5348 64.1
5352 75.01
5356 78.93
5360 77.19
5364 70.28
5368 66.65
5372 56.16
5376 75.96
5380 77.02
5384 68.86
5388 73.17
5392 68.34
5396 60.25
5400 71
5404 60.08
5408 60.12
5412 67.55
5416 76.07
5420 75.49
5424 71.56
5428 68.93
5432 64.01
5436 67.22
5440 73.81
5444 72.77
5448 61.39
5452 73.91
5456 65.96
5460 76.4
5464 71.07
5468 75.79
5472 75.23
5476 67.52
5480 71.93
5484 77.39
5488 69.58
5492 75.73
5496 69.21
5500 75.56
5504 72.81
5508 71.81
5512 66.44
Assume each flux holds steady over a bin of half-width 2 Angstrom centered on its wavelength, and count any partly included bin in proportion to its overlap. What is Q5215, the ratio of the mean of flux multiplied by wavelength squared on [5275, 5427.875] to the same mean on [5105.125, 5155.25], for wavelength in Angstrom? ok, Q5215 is 1.6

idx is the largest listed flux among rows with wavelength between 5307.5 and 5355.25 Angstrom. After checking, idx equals 75.01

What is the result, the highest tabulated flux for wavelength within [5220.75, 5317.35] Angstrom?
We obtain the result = 73.87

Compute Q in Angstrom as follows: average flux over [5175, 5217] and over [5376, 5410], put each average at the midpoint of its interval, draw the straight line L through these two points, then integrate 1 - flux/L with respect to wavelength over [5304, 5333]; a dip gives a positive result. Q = -3.85 Angstrom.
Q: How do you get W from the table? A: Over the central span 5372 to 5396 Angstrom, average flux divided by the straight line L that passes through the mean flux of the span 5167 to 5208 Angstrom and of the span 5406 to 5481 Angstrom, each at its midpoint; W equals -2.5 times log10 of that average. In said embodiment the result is -0.11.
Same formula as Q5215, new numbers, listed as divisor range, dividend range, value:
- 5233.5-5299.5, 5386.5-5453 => 1.16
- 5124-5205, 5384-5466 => 1.76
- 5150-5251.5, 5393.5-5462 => 1.50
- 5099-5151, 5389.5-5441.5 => 1.66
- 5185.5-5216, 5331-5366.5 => 1.55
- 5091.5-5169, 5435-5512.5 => 1.79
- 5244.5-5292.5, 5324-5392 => 1.14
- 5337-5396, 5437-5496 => 1.07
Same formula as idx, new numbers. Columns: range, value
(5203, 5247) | 70.2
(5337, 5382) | 78.93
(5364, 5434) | 77.02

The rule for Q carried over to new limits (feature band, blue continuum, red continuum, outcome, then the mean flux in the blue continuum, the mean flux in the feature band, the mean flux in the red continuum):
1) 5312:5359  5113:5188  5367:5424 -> -3.66 Angstrom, 42.4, 66.9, 68.5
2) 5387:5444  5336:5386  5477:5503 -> 2.03 Angstrom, 69.5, 68.5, 73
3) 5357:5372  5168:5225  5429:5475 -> -1.93 Angstrom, 45.3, 69.8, 70.6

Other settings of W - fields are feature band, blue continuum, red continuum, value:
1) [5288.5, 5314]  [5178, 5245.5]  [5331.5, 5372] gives -0.10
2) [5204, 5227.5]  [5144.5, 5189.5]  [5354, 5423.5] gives -0.14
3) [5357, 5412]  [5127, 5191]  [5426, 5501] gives -0.08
